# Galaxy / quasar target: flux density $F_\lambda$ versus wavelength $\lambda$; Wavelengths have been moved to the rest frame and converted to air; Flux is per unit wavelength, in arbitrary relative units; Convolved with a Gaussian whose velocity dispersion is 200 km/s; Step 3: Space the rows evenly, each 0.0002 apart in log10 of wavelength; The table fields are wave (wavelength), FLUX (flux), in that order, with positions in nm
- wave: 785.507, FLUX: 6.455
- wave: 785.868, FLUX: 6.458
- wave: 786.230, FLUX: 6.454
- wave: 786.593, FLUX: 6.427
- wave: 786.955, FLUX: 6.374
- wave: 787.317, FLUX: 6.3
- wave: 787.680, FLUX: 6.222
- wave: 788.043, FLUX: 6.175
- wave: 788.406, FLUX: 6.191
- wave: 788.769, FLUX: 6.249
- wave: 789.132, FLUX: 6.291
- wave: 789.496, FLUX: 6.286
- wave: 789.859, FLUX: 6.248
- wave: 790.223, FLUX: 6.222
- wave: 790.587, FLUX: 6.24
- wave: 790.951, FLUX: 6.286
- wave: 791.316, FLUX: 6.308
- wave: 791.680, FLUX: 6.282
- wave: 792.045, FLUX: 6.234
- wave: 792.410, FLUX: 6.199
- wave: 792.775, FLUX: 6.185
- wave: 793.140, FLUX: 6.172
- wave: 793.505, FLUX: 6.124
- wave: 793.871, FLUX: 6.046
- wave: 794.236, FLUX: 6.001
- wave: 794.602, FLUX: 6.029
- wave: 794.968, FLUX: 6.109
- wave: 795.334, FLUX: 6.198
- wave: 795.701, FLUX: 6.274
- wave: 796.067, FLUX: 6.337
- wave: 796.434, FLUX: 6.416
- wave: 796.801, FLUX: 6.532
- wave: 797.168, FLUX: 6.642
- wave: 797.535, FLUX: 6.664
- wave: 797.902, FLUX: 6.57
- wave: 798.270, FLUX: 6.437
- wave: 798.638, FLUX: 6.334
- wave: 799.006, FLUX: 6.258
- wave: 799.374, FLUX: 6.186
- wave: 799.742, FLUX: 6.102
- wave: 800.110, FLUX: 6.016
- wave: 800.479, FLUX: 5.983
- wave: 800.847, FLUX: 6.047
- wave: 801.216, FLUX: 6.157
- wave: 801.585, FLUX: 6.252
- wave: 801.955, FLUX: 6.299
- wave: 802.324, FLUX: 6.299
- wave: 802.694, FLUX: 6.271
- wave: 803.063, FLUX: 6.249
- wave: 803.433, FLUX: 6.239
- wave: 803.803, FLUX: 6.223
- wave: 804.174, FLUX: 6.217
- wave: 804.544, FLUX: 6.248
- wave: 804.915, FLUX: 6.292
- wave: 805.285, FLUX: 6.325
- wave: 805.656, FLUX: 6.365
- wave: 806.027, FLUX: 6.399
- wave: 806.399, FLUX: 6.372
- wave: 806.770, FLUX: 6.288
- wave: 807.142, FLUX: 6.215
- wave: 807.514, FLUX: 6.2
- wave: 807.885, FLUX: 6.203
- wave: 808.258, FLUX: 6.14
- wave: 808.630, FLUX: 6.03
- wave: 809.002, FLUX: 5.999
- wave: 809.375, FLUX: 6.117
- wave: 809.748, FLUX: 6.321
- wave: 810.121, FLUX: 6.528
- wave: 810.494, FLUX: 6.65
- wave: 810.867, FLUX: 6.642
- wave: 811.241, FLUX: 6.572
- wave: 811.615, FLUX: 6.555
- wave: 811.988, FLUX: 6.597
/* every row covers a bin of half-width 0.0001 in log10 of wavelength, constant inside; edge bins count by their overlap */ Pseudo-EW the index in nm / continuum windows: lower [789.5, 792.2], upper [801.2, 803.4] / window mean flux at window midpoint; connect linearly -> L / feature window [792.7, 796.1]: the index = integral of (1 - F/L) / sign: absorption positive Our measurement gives 0.07 nm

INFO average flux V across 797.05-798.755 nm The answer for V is 6.53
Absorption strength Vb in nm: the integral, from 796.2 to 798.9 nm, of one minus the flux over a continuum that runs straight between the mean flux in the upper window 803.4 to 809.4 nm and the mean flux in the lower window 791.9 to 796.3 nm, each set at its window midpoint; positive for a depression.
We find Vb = -0.14 nm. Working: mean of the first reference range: 6.16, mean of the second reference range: 6.23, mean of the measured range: 6.5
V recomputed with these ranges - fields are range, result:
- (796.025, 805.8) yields 6.29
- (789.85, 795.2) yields 6.18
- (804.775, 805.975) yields 6.34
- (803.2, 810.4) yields 6.25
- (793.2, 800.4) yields 6.27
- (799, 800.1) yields 6.15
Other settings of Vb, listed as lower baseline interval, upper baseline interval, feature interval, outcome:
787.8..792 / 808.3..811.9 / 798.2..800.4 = 0.04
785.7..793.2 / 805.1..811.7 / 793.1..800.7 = 0.04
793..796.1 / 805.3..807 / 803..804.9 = 0.02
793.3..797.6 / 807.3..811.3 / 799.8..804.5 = 0.07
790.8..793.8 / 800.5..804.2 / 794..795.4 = 0.03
